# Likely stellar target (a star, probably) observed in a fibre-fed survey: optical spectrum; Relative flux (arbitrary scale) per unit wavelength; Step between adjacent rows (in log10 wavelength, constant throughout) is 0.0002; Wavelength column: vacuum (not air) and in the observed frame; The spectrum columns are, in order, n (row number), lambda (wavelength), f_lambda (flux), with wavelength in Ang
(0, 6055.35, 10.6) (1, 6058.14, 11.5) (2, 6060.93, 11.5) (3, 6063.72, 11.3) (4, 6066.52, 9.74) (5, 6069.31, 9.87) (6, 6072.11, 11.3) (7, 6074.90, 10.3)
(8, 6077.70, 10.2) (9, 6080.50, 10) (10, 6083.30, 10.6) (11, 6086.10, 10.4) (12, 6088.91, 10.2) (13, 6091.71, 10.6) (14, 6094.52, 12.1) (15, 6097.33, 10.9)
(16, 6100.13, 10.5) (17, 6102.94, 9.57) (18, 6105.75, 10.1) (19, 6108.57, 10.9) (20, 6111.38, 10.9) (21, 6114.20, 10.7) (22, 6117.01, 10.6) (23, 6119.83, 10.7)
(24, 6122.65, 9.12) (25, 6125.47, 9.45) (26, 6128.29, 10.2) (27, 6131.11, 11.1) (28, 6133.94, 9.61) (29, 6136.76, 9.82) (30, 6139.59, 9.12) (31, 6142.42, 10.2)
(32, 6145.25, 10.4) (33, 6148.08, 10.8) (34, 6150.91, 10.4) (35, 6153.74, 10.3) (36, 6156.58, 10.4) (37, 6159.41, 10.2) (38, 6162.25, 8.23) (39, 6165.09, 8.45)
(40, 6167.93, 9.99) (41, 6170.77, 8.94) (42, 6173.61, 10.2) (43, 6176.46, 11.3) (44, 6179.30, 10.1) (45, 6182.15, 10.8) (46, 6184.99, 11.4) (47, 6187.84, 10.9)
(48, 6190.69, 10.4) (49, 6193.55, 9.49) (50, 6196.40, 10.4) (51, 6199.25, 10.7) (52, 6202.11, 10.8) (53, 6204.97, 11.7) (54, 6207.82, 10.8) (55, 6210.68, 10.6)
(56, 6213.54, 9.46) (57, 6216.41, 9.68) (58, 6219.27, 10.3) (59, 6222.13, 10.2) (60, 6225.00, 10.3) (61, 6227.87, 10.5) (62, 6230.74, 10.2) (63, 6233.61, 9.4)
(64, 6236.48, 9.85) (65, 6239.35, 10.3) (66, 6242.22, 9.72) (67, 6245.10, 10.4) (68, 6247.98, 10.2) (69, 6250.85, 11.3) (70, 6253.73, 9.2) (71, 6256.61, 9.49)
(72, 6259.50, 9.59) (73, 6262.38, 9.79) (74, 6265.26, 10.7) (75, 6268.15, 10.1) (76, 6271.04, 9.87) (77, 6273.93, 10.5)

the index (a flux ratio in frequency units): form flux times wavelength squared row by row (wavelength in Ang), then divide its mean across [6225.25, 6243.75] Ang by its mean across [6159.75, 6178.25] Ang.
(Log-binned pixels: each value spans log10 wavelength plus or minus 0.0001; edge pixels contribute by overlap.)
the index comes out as 1.07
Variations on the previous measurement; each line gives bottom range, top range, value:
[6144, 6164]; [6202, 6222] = 1.06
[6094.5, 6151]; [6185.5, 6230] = 1.04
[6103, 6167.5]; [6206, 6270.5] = 1.04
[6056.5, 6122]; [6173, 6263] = 1.01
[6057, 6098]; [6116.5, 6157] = 0.97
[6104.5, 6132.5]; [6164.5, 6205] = 1.02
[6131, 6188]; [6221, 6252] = 1.04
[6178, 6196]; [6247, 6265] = 0.97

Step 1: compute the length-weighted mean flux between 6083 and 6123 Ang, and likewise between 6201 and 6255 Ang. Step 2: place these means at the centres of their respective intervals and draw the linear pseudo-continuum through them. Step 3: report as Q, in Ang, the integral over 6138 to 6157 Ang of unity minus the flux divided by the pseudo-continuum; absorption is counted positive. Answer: 0.4 Ang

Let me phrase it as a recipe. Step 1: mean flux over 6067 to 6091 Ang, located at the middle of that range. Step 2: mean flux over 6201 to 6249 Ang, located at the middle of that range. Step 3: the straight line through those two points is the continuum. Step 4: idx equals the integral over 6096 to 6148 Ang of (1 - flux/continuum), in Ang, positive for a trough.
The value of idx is 0.45 Ang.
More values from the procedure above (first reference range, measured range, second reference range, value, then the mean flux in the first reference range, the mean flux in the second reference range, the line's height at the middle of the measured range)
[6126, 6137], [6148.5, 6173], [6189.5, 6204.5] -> 1.44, 10.2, 10.4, 10.3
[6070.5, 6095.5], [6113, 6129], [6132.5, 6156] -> 0.26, 10.6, 10.1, 10.3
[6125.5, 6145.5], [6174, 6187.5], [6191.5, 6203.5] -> -0.78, 10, 10.3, 10.3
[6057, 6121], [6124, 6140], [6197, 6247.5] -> 0.90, 10.6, 10.3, 10.5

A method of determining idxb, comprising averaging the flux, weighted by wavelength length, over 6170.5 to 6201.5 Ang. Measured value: 10.5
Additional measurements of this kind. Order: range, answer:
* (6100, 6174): 10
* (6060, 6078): 10.6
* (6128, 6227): 10.2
